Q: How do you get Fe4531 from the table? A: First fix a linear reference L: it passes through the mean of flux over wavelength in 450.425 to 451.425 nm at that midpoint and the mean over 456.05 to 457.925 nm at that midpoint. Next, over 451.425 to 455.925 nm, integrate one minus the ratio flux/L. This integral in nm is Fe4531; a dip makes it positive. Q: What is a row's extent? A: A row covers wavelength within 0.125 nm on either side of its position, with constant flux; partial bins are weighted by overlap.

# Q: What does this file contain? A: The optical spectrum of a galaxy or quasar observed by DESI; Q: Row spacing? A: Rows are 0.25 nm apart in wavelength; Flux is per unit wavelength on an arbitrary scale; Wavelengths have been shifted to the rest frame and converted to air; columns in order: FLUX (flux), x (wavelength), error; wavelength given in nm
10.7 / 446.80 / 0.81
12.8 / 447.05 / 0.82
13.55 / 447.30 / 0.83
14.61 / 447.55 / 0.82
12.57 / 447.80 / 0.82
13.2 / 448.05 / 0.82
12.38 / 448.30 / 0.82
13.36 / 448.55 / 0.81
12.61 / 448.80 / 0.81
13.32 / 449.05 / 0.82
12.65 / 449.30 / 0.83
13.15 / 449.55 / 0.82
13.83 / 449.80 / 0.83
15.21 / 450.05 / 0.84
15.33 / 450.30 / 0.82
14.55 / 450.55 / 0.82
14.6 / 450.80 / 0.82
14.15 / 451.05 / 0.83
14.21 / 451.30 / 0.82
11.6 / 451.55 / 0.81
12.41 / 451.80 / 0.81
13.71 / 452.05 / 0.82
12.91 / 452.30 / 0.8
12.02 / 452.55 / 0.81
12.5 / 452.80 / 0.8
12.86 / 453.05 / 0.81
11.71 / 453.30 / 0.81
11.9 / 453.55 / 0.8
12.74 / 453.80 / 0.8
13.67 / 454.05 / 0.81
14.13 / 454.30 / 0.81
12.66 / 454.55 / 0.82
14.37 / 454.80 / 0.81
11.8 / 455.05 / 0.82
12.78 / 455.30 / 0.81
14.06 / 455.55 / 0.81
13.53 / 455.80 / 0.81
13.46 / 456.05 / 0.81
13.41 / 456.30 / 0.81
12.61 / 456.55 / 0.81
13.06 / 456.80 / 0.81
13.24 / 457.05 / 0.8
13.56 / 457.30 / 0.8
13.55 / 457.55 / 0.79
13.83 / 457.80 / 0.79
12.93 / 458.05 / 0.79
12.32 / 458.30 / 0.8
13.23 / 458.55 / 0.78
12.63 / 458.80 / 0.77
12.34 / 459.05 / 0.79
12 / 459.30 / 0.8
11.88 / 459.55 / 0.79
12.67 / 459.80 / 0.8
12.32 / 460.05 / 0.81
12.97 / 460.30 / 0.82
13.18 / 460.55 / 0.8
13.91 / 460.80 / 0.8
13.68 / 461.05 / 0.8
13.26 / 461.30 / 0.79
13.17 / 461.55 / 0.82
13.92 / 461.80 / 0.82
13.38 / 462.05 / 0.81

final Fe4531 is 0.34 nm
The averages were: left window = 14.4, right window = 13.3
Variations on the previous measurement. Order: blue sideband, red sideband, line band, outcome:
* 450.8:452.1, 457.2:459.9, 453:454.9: 0.021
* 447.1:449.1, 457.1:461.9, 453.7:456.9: -0.044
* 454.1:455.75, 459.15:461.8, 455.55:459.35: 0.016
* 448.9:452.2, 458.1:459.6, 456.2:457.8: -0.069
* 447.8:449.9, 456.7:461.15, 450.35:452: -0.084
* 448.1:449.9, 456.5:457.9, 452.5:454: 0.093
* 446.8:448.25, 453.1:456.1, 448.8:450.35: -0.080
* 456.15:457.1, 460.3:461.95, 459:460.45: 0.106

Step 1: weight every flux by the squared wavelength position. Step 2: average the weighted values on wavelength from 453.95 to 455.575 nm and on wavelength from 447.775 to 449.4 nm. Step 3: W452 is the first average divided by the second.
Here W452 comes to 1.1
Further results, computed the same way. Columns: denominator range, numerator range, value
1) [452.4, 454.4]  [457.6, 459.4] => 1.03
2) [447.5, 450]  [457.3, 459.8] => 1.01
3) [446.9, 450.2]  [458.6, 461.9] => 1.02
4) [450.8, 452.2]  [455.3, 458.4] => 1.02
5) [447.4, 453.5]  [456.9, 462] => 1.02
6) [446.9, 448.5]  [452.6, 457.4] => 1.02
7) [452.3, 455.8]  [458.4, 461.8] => 1.03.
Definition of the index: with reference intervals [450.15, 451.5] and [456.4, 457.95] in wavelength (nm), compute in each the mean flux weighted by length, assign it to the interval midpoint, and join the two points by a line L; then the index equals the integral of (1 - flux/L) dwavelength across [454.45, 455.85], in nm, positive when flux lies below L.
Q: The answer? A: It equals 0.05 nm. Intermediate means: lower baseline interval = 14.4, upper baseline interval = 13.3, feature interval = 13.2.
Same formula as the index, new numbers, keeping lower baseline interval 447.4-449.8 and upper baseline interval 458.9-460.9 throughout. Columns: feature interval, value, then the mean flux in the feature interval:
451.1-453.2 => 0.03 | 12.8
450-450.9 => -0.13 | 14.9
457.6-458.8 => -0.03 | 13.1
